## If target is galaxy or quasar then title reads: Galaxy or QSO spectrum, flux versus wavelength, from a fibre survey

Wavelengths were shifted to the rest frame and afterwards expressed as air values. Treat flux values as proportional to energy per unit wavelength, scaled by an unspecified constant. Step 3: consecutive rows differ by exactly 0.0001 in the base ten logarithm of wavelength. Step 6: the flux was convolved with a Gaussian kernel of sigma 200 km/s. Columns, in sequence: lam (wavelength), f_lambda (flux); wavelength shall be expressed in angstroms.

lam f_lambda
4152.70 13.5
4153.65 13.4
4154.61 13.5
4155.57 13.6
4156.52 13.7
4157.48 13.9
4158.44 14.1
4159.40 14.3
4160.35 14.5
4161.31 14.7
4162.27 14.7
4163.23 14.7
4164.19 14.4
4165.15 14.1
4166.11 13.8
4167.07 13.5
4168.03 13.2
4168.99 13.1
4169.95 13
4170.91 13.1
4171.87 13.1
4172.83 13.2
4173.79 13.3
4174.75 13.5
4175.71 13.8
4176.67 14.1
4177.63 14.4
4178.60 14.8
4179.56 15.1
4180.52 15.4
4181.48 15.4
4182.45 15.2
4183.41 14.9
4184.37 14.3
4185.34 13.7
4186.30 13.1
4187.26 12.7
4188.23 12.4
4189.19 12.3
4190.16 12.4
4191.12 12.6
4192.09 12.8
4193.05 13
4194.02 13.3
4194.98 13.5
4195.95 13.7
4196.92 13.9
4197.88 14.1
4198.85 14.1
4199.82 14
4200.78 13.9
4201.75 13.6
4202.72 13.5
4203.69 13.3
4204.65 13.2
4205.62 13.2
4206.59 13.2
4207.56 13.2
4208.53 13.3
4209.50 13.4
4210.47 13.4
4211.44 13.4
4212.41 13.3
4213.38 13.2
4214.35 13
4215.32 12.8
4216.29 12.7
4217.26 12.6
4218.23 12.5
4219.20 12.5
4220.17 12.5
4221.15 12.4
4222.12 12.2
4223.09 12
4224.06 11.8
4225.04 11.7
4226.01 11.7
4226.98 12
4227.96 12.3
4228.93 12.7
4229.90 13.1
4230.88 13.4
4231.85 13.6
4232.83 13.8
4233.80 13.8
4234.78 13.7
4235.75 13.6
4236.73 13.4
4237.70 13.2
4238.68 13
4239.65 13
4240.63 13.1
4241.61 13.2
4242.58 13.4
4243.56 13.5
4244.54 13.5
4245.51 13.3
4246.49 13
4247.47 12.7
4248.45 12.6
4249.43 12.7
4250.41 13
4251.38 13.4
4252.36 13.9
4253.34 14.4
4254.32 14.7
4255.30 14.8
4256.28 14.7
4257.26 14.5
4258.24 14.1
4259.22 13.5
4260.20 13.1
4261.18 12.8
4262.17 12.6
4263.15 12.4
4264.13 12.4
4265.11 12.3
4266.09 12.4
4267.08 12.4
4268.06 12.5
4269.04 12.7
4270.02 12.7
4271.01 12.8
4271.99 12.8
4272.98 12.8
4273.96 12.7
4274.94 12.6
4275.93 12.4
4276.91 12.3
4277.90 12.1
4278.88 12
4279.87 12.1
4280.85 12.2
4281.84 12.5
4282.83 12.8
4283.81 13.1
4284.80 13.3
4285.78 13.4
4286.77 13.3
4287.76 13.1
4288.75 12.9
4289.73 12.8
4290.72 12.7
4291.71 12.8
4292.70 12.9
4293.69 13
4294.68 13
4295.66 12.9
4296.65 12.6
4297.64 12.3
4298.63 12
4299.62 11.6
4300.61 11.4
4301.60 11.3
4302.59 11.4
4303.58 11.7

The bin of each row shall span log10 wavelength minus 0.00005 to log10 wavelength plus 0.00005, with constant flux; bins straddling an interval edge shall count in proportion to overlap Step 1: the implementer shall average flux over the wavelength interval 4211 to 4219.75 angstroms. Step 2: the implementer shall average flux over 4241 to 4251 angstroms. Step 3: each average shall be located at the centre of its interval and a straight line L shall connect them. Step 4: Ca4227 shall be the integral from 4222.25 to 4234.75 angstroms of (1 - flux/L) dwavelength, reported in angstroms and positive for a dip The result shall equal 0.29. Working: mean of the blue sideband 12.9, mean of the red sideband 13.1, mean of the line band 12.7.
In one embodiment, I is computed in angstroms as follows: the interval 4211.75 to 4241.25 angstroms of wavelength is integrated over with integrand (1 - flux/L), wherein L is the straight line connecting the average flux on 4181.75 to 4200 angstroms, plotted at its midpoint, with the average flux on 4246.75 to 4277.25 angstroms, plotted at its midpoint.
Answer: 1.0 angstroms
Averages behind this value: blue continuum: 13.5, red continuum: 13.1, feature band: 12.8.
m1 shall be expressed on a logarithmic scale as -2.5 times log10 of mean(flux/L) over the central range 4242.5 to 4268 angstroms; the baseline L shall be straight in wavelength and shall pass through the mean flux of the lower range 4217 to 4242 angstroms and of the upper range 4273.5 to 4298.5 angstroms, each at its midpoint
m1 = -0.045 mag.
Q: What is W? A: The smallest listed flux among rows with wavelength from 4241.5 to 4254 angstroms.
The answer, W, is 12.6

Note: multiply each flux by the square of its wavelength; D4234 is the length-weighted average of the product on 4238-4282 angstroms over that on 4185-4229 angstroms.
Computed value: 1.0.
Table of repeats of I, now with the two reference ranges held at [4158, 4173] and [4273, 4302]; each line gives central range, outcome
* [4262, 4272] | 0.20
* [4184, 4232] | 1.45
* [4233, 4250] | -0.23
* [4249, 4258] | -0.77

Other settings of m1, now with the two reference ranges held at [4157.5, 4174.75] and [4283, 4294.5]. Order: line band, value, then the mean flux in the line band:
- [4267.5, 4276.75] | 0.04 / 12.7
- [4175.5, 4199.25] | -0.01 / 13.8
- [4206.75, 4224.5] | 0.06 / 12.8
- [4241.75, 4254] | 0.00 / 13.3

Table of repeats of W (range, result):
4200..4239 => 11.7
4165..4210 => 12.3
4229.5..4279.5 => 12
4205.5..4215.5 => 12.8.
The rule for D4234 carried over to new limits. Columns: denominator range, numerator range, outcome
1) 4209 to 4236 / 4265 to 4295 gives 1.02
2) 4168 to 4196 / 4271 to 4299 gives 0.98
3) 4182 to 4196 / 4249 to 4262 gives 1.07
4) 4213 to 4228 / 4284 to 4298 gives 1.08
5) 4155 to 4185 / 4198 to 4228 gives 0.94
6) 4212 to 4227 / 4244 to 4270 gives 1.08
